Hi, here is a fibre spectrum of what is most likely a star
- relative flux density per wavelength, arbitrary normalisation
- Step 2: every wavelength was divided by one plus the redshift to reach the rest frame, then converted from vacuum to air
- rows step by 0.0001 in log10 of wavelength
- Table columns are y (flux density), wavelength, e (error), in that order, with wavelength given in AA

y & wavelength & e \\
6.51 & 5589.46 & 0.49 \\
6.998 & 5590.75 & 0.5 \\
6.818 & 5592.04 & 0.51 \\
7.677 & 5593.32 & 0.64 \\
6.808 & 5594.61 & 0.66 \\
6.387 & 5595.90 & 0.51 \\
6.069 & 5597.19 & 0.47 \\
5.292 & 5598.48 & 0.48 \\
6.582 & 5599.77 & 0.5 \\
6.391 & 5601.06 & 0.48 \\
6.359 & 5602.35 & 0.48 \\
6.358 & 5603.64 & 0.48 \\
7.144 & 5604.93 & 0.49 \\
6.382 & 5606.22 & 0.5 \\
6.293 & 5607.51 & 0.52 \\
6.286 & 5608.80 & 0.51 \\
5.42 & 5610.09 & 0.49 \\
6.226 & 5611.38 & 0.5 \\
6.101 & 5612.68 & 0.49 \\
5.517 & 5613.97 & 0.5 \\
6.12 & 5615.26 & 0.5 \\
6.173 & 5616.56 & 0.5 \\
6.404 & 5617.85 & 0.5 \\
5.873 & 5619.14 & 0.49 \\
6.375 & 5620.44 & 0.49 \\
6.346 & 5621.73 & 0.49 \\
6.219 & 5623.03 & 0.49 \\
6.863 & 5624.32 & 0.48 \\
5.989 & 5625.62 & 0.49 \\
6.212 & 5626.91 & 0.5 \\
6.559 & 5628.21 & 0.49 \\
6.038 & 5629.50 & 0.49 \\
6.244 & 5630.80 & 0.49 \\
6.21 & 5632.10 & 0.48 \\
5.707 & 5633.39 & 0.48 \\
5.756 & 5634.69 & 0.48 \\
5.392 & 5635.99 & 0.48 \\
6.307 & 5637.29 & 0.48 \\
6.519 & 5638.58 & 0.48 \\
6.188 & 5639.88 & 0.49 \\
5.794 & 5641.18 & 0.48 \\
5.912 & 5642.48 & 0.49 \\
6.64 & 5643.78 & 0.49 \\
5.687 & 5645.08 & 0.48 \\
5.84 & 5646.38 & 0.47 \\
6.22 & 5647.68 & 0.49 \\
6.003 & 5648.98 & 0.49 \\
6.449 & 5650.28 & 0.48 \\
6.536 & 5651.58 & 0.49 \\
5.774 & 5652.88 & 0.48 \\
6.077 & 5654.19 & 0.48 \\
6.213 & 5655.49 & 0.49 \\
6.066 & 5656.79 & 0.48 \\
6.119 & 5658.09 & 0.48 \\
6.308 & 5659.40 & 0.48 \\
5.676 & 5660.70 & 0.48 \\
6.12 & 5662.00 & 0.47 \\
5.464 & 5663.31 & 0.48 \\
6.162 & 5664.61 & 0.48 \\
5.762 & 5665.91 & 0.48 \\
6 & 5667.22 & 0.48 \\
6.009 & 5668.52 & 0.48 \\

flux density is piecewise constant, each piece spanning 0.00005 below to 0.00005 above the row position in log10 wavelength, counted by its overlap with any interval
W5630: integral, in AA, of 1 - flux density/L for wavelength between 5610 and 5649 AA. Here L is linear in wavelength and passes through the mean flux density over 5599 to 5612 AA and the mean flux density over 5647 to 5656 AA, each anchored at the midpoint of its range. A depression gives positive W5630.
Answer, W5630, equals 0.9 AA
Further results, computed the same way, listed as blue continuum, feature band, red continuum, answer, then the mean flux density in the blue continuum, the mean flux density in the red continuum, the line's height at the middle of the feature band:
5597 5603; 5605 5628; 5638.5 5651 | -0.3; 6.14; 6.11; 6.13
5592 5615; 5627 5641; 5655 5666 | 0.1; 6.32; 6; 6.15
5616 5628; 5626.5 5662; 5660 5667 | -0.2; 6.28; 5.85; 6.05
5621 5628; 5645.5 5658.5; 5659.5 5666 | -0.2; 6.34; 5.89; 6.02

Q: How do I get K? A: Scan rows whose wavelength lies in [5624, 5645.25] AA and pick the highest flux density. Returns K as 6.863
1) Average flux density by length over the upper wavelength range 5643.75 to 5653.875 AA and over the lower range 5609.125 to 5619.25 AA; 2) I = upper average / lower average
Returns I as 1.02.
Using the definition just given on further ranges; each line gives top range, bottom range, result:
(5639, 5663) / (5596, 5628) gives 0.98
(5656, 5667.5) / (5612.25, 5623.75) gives 0.97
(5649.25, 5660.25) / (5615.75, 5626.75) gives 0.98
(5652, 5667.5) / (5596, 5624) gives 0.97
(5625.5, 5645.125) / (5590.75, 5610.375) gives 0.94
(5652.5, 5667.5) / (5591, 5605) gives 0.92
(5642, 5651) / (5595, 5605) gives 0.97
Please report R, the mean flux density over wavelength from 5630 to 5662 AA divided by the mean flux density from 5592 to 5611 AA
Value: 0.9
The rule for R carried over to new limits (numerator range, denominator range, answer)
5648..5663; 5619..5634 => 0.98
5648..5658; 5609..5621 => 1.02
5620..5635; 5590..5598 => 0.92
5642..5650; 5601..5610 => 0.95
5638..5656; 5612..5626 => 0.99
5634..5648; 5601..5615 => 0.97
